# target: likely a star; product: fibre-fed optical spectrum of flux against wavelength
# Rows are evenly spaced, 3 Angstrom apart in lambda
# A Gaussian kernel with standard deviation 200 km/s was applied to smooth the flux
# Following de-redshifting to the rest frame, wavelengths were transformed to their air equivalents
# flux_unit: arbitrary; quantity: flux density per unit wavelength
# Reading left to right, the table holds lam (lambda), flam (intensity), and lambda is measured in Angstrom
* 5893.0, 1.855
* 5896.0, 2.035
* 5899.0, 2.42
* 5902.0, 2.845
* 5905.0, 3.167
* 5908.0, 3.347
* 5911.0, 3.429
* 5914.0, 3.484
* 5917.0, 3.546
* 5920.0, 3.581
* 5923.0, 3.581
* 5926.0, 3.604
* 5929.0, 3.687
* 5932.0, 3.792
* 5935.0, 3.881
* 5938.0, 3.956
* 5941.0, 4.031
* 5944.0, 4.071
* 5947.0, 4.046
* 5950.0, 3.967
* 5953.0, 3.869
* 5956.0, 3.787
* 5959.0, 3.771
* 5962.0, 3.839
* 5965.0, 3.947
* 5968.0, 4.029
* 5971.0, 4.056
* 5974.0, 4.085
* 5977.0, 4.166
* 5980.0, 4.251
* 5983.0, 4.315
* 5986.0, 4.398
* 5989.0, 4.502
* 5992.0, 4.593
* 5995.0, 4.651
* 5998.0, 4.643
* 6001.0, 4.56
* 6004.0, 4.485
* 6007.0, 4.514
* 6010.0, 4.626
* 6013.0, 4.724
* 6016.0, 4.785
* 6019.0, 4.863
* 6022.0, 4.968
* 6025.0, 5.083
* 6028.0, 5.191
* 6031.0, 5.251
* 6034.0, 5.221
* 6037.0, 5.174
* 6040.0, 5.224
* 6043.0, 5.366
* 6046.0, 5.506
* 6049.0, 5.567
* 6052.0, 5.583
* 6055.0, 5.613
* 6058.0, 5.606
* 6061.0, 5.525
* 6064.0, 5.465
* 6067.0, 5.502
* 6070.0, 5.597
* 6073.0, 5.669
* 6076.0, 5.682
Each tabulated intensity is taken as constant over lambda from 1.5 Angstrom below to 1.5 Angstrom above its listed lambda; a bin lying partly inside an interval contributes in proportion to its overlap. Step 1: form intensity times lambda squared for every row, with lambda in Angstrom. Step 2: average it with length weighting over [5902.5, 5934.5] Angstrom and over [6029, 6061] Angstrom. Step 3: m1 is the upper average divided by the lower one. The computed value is 1.6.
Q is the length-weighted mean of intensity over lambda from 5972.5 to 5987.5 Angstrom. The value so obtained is 4.24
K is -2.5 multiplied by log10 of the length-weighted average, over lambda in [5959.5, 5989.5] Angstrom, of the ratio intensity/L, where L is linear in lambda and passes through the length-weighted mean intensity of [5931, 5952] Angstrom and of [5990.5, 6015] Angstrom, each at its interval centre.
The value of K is 0.05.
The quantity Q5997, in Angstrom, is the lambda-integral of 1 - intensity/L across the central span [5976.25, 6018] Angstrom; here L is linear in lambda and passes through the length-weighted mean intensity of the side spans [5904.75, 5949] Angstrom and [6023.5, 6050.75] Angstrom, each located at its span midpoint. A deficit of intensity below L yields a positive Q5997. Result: 1.6 Angstrom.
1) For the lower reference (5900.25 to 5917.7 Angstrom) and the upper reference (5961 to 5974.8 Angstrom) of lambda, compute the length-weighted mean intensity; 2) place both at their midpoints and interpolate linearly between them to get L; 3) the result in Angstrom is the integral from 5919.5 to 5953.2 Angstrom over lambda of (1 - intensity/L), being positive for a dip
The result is -2.2 Angstrom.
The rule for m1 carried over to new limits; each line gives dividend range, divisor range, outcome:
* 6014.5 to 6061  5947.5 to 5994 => 1.31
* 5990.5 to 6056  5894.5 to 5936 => 1.57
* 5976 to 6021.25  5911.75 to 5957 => 1.23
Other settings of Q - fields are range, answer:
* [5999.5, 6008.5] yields 4.52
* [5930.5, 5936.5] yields 3.84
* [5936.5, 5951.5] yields 4.01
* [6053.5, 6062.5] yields 5.58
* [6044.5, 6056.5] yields 5.57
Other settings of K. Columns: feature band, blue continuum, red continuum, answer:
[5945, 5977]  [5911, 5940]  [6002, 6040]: 0.05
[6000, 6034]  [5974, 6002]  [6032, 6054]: 0.02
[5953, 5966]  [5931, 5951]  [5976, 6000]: 0.09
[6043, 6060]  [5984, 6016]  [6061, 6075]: -0.05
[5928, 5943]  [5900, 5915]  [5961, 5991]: -0.08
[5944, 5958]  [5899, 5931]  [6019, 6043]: 0.00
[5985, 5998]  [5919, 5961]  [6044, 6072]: 0.01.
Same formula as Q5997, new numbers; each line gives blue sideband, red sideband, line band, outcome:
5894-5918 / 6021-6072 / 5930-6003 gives -2.1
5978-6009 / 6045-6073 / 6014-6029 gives 0.0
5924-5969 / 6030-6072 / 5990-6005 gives 0.2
